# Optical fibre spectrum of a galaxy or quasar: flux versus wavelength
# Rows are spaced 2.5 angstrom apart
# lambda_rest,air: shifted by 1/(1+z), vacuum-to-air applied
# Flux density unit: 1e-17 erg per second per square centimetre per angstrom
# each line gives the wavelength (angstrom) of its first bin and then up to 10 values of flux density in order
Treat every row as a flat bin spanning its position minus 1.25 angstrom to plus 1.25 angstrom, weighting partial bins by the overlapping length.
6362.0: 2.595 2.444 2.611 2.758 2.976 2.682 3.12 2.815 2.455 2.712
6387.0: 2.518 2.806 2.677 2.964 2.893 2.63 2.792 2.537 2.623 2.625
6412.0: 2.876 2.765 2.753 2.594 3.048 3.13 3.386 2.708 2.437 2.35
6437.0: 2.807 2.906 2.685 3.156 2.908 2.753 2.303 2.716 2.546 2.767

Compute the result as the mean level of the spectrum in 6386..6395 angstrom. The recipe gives 2.73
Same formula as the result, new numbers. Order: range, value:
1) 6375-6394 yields 2.74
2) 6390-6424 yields 2.76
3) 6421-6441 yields 2.84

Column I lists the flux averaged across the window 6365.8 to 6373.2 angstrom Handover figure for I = 2.78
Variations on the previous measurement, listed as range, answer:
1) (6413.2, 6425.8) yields 2.86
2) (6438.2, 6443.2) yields 2.8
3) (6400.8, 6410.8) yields 2.64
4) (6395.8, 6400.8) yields 2.76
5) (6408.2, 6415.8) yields 2.75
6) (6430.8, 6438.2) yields 2.53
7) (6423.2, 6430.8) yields 3.07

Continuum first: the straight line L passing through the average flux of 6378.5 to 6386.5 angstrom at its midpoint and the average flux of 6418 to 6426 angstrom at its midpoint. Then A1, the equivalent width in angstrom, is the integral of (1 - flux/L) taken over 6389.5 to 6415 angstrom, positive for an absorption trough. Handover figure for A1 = 0.4 angstrom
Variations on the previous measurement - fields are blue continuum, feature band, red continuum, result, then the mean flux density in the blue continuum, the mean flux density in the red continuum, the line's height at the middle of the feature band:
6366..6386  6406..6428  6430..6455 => -1.1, 2.76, 2.7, 2.73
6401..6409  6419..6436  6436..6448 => -0.1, 2.64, 2.89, 2.8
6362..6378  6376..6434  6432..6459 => -0.9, 2.75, 2.7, 2.73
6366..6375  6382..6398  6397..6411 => -0.2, 2.77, 2.67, 2.71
